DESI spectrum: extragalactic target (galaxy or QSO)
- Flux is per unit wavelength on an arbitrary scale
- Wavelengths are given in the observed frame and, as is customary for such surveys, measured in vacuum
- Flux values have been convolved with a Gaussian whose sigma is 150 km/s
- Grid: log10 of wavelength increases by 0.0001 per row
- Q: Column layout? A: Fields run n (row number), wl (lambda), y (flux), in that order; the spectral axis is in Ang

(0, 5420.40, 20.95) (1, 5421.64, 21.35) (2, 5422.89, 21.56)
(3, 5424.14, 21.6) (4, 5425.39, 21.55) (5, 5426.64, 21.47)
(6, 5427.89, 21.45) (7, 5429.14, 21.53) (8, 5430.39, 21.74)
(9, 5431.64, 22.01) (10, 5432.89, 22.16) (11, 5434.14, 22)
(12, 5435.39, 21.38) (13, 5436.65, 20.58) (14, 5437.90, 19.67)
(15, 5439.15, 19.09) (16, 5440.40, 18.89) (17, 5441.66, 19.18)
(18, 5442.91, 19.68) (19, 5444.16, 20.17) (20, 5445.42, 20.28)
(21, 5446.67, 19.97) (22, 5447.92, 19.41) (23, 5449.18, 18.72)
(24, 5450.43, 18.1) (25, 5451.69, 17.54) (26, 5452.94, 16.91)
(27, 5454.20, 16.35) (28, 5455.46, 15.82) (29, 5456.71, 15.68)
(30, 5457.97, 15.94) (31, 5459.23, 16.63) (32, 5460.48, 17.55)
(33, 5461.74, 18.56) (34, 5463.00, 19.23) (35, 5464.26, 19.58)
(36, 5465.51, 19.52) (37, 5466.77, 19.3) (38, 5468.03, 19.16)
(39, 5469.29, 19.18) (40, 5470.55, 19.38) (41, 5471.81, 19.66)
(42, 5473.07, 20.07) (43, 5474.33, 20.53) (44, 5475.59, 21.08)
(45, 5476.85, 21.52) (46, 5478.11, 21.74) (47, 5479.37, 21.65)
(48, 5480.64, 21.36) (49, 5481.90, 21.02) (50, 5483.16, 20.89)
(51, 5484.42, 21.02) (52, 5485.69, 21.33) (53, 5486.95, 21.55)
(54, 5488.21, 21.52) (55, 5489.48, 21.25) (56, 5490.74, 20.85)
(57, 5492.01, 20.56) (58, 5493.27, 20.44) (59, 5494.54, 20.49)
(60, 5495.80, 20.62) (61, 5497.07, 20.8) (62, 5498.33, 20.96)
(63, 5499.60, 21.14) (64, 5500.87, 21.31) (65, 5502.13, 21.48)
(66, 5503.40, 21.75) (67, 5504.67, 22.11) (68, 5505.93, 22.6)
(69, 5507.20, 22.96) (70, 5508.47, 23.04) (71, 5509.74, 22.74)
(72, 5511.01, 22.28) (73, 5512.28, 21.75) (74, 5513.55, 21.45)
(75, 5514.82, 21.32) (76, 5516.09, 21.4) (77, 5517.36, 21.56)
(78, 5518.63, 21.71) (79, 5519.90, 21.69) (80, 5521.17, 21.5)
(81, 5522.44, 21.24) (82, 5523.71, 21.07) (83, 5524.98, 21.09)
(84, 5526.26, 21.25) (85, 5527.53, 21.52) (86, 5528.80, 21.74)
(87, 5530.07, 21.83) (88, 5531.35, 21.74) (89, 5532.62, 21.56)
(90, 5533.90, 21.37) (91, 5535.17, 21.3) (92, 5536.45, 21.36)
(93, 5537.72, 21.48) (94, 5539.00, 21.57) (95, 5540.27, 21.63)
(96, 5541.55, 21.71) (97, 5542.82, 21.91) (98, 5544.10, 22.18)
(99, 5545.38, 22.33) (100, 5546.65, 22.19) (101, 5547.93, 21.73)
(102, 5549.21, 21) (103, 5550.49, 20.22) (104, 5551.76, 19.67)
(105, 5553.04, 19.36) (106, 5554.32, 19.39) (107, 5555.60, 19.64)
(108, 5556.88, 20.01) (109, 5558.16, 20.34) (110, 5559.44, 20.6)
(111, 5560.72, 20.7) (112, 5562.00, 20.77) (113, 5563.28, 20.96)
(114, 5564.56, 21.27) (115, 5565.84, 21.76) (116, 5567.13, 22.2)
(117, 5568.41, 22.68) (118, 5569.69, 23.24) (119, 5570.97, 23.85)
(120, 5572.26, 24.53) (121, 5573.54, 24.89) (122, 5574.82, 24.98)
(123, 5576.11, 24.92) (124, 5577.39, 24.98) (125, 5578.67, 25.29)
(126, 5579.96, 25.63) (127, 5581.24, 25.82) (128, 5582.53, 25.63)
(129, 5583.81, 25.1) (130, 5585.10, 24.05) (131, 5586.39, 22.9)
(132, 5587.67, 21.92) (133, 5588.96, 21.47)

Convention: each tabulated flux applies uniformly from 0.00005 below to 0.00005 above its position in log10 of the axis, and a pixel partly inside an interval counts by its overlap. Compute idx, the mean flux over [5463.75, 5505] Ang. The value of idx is 20.7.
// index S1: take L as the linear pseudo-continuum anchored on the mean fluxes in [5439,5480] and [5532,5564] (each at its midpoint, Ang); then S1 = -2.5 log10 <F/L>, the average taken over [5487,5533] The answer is -0.07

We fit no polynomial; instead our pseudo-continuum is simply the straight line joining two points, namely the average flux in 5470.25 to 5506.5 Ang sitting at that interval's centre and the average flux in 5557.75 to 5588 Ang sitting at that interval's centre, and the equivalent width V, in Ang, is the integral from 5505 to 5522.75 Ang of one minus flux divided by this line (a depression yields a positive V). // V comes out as -0.17 Ang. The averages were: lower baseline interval 21.1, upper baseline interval 23.3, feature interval 22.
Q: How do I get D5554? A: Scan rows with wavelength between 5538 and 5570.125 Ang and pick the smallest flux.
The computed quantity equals 19.36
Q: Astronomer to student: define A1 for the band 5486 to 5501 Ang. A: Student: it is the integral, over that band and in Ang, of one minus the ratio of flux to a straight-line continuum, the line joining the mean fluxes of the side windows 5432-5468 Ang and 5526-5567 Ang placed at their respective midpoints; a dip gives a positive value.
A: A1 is -0.80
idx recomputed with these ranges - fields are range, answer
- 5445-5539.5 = 20.5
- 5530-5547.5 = 21.7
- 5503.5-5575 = 21.7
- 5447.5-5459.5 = 17.1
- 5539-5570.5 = 21.2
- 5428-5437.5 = 21.6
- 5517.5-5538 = 21.5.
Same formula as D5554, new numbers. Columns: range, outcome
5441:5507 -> 15.68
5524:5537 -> 21.09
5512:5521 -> 21.32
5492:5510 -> 20.44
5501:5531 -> 21.07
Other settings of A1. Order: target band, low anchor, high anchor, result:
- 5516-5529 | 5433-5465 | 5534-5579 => -0.3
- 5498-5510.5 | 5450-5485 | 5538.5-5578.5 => -1.1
